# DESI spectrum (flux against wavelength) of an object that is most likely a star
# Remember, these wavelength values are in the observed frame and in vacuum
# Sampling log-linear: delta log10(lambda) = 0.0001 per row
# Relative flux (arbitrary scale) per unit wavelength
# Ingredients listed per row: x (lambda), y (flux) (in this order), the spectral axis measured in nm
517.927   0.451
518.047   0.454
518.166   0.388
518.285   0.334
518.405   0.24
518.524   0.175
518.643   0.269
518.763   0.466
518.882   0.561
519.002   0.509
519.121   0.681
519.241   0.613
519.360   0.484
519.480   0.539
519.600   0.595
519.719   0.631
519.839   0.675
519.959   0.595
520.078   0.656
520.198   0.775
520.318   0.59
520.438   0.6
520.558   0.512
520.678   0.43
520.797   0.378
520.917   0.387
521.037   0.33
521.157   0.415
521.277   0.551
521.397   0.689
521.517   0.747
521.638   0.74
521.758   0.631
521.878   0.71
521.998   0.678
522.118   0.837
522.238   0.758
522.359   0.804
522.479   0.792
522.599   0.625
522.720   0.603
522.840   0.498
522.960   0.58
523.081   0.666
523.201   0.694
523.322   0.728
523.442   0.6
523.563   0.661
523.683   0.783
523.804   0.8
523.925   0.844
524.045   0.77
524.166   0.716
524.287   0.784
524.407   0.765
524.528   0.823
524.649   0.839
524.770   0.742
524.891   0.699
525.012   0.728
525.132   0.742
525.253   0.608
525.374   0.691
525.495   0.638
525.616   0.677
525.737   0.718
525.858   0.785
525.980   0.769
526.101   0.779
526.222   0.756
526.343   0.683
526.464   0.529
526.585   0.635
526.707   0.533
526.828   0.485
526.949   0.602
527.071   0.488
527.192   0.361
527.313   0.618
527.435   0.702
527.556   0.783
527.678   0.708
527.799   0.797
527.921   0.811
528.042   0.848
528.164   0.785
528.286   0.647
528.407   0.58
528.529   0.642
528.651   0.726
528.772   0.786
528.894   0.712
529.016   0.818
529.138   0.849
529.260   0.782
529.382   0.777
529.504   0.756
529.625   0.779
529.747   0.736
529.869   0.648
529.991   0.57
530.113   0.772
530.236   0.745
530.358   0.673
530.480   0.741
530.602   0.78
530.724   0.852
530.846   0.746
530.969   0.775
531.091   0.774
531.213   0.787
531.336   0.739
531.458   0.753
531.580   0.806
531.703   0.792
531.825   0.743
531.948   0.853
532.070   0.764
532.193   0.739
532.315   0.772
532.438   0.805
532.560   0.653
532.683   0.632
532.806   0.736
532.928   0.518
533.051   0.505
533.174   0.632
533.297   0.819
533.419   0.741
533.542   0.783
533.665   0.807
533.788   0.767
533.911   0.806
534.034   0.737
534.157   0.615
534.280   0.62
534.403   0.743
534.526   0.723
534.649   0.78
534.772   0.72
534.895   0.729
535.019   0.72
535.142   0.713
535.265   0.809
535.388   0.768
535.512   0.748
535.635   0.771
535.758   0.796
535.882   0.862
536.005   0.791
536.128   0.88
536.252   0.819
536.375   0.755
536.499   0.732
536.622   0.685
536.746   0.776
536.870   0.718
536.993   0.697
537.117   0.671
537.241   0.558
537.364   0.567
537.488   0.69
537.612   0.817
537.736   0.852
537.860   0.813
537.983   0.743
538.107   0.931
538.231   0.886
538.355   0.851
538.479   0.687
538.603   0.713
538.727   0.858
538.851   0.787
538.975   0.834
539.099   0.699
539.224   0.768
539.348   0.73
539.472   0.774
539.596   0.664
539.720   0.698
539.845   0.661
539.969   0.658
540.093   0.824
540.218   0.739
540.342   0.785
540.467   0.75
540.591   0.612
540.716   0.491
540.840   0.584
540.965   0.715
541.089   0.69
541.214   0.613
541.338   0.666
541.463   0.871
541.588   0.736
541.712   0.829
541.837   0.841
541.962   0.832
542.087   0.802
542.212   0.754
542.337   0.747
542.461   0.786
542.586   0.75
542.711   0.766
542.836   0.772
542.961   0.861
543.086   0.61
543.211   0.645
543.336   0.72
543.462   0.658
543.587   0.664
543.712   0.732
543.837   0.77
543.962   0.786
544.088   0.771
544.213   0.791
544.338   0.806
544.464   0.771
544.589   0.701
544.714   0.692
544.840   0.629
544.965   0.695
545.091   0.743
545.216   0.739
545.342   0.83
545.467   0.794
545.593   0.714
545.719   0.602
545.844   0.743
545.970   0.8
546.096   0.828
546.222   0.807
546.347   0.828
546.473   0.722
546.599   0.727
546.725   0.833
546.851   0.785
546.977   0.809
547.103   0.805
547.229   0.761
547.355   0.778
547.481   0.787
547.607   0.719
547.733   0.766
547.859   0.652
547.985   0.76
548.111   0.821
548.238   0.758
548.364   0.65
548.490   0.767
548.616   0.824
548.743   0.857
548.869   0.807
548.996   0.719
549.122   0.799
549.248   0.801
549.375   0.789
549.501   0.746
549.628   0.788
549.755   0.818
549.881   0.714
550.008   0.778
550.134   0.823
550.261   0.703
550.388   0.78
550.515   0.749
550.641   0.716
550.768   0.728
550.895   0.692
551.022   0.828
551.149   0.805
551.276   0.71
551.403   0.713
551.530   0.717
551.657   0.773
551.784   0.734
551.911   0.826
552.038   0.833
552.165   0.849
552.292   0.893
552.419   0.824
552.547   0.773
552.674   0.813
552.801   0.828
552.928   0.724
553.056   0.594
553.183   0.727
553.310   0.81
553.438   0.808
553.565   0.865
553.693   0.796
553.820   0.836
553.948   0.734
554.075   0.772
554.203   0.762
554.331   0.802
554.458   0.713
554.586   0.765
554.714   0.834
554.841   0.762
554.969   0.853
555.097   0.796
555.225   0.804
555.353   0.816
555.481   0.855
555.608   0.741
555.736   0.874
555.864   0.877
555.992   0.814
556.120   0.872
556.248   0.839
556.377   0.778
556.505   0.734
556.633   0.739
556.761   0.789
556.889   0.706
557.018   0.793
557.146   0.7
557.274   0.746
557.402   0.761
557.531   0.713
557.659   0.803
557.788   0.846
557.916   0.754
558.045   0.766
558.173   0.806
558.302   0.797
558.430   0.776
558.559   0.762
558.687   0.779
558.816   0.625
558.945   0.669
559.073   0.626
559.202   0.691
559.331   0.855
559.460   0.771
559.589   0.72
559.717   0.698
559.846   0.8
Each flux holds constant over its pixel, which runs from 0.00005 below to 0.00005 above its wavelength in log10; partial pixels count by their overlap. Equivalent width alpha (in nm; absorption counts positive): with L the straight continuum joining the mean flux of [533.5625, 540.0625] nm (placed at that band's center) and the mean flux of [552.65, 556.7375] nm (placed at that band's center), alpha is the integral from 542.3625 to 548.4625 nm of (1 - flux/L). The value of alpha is 0.17 nm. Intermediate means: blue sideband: 0.751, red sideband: 0.792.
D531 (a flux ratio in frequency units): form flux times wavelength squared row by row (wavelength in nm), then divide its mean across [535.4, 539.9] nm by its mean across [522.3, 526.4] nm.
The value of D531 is 1.1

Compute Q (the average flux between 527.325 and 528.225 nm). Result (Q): 0.767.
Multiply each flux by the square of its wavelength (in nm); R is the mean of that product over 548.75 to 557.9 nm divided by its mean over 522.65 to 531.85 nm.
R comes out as 1.2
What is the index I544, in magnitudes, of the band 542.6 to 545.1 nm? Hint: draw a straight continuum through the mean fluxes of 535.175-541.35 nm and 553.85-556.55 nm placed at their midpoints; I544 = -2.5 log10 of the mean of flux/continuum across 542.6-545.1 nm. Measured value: 0.05 mag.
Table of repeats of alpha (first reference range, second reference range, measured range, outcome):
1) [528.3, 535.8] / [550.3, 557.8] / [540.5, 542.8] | 0.086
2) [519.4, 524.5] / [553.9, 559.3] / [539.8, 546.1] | -0.074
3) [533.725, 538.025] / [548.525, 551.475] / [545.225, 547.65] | -0.031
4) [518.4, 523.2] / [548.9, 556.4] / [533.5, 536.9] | -0.421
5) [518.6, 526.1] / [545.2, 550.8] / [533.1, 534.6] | -0.060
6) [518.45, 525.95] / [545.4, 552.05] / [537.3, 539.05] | -0.175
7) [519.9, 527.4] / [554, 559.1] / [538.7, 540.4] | -0.076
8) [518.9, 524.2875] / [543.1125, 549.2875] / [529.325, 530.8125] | -0.132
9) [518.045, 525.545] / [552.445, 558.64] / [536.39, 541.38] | -0.164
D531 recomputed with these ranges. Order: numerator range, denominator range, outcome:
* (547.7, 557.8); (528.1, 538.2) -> 1.13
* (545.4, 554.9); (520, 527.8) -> 1.29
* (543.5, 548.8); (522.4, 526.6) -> 1.16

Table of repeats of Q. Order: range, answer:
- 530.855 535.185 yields 0.732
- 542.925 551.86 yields 0.754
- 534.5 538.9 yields 0.762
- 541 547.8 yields 0.753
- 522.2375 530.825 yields 0.707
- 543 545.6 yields 0.728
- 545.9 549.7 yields 0.776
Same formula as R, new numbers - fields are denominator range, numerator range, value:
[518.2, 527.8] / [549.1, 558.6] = 1.39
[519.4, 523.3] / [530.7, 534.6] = 1.24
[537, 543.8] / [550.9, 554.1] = 1.11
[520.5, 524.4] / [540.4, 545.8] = 1.21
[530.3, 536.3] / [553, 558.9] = 1.13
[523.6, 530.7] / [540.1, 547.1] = 1.11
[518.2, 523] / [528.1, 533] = 1.35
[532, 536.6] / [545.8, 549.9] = 1.10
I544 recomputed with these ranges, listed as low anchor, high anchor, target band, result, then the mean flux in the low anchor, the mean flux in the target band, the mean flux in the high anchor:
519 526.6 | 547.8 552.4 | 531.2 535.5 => -0.04 mag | 0.662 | 0.732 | 0.771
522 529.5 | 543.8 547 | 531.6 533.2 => 0.02 mag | 0.705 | 0.707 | 0.758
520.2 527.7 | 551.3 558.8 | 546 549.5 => -0.03 mag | 0.659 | 0.776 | 0.784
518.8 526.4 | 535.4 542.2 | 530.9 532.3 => -0.10 mag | 0.661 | 0.775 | 0.747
